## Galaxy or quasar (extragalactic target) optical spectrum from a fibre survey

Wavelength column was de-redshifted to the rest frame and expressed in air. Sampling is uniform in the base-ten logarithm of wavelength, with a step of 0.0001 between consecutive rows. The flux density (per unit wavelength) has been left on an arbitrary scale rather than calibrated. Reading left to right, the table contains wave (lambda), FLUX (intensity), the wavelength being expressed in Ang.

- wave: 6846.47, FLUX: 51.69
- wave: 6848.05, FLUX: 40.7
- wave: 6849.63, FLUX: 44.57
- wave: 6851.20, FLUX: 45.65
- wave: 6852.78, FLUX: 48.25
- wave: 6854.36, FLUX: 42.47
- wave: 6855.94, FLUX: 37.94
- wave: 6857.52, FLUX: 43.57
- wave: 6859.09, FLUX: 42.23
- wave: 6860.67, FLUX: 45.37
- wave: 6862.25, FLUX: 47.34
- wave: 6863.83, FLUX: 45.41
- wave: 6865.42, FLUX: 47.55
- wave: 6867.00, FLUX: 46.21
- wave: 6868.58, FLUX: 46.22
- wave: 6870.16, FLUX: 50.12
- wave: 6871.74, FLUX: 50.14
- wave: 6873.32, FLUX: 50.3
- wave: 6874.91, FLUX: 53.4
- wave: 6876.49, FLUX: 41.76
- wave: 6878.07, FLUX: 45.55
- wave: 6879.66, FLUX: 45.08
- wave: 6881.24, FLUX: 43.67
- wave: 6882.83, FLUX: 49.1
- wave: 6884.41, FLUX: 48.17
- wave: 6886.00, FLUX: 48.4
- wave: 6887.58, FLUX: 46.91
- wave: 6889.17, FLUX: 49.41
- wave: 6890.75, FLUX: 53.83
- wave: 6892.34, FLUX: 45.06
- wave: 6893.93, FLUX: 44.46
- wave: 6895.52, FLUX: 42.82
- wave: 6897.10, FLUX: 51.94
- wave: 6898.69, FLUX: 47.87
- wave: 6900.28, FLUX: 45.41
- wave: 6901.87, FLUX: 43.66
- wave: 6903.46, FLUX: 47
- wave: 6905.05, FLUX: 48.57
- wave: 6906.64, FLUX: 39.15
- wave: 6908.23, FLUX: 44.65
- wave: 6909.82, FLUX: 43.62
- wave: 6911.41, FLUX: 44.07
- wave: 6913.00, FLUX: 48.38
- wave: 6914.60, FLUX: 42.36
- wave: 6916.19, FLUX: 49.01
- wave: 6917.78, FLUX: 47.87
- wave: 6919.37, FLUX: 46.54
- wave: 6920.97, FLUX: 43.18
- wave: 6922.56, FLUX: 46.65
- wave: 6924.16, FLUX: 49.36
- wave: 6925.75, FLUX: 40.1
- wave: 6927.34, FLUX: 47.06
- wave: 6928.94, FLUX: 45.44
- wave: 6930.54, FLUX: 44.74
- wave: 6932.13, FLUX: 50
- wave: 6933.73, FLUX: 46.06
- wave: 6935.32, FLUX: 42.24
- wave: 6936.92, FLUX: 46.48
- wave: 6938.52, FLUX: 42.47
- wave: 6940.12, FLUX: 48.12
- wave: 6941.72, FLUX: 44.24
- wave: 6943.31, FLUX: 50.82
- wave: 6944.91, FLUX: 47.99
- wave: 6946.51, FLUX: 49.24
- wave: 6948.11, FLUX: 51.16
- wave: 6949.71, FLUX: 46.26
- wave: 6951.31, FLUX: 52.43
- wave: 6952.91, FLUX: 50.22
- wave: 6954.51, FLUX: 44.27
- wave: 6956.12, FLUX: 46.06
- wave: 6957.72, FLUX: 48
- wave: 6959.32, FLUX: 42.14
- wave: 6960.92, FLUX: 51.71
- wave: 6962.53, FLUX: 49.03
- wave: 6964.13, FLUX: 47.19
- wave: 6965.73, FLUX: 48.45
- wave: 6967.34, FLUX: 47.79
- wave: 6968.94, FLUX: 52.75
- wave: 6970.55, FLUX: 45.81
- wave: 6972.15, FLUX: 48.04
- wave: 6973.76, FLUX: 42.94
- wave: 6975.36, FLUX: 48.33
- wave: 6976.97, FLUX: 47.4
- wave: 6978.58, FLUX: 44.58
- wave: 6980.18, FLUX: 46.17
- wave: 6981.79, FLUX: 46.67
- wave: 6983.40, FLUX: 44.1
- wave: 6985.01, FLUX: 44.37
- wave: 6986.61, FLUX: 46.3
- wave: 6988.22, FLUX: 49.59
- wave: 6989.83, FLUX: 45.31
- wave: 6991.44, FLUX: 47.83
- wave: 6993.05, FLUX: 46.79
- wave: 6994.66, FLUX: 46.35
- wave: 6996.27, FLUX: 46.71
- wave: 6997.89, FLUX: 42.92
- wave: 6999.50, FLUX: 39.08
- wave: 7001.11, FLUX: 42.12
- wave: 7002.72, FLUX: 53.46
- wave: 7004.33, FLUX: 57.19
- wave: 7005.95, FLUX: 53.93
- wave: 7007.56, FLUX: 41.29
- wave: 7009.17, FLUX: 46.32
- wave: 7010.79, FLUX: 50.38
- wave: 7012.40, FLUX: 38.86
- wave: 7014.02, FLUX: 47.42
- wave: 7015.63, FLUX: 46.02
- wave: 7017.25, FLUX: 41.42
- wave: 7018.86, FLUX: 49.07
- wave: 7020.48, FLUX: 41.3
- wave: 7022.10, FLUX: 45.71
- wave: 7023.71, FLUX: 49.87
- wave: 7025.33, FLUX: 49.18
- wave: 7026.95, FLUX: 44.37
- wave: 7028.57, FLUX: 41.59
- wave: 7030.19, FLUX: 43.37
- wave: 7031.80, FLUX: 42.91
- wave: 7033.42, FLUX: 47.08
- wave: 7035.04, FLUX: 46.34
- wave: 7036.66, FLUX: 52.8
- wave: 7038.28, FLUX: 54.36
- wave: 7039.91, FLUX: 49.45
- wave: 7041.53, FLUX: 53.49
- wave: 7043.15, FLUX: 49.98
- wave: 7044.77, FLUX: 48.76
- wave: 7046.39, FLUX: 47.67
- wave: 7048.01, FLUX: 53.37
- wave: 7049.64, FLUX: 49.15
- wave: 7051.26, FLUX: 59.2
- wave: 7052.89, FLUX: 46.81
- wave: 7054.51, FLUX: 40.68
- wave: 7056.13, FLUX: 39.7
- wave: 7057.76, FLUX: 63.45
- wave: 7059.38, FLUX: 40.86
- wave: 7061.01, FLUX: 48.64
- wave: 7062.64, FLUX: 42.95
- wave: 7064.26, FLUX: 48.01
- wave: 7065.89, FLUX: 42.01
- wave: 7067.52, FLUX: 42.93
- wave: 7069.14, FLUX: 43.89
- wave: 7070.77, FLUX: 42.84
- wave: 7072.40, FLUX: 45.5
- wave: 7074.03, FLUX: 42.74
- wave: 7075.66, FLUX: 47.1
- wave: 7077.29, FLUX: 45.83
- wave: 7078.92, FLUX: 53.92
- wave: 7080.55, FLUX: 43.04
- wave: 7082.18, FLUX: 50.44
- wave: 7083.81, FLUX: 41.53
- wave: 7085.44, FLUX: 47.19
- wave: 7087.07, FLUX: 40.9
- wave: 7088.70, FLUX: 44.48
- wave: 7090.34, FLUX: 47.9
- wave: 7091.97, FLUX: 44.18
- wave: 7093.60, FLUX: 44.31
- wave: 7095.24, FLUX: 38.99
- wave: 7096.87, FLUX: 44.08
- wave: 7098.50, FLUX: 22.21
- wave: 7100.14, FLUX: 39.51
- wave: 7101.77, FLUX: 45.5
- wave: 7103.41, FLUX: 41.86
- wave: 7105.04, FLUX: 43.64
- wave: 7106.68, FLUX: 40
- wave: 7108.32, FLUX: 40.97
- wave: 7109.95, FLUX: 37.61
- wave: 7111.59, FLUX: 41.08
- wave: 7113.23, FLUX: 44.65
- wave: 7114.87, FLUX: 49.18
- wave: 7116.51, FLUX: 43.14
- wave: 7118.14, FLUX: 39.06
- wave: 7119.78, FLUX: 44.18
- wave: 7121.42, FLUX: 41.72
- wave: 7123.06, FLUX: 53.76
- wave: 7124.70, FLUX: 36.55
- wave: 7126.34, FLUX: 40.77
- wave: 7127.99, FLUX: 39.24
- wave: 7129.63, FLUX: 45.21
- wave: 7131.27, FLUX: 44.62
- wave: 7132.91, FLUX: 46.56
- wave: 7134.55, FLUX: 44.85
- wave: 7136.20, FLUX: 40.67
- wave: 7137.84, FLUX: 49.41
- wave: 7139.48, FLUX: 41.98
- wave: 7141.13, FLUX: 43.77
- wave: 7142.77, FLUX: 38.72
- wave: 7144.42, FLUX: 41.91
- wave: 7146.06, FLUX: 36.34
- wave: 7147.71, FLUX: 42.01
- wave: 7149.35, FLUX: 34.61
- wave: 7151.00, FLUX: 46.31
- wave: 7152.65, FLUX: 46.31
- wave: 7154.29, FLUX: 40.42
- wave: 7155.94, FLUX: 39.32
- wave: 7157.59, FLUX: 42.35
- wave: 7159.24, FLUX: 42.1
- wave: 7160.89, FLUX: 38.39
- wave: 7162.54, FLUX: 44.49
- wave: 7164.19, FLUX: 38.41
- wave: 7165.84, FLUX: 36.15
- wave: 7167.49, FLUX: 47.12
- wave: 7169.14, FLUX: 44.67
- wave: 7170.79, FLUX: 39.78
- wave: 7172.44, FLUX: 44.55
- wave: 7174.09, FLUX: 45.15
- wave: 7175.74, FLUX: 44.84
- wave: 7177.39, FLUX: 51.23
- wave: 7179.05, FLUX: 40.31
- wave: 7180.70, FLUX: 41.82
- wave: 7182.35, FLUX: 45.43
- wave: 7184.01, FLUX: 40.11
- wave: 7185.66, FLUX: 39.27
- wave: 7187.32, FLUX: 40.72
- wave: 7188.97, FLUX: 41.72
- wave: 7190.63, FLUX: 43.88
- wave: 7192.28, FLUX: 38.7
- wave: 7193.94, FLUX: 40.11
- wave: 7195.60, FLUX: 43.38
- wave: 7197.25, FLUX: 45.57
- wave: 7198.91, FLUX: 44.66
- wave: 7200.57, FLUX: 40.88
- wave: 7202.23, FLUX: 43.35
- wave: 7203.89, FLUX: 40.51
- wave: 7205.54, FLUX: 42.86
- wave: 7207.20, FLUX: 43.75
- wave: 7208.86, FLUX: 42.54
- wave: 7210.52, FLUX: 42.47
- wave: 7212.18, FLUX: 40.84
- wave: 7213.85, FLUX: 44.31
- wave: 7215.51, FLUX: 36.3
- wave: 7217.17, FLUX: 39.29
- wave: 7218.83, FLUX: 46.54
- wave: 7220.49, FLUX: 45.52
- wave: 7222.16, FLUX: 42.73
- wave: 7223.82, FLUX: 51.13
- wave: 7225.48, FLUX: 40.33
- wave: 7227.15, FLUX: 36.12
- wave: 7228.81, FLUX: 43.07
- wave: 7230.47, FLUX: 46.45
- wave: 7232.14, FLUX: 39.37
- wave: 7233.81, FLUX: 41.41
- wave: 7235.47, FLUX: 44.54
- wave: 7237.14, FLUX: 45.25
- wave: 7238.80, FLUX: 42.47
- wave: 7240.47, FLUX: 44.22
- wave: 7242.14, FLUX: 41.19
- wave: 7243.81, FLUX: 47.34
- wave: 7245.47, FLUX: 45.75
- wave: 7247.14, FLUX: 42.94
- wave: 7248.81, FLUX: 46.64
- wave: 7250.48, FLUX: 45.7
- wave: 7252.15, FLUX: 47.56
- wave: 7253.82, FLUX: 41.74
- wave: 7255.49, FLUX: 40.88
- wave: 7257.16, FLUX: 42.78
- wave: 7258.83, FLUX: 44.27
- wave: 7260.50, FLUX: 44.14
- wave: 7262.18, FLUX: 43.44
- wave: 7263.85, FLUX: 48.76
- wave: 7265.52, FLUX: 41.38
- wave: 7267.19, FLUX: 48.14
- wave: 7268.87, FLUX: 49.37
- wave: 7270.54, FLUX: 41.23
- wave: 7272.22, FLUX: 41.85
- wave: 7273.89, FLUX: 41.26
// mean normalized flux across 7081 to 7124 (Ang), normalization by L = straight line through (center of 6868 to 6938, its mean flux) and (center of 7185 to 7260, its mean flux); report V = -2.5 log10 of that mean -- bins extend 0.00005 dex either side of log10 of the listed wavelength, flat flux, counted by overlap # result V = 0.04 mag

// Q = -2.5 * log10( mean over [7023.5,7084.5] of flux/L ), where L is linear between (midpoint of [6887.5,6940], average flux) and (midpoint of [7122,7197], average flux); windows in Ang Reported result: -0.08 mag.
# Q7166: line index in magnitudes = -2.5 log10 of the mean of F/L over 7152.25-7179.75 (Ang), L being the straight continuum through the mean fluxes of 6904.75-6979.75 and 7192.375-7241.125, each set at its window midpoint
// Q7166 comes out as 0.02 mag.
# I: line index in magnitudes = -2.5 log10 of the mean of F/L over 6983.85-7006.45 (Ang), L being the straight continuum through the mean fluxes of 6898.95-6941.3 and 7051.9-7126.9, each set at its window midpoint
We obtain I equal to -0.057 mag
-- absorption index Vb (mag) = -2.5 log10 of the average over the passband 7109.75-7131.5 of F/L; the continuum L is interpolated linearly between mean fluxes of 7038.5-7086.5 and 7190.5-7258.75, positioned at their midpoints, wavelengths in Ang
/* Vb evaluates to 0.07 mag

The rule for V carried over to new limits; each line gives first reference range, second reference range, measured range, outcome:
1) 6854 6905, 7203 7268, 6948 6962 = -0.05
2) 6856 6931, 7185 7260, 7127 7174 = 0.04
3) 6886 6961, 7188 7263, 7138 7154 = 0.06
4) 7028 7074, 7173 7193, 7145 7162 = 0.08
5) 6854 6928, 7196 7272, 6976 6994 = -0.02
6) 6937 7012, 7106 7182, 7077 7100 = 0.02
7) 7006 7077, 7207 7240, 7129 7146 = 0.03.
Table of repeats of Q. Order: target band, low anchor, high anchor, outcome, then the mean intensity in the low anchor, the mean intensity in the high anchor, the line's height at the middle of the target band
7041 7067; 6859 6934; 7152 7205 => -0.096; 46.5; 42.4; 44.2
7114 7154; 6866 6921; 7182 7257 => 0.024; 46.7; 42.9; 43.9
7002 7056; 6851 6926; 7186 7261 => -0.070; 46.2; 43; 44.9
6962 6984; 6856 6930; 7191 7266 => -0.036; 46.3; 43.2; 45.6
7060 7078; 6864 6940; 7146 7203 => -0.021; 46.4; 42.2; 43.8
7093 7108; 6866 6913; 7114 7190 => 0.090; 46.8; 42.6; 43.4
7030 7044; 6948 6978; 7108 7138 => -0.079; 47.8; 43.2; 45.7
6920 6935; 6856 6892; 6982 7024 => 0.023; 47.1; 46.3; 46.7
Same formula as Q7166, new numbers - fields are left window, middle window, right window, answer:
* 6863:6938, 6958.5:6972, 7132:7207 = -0.06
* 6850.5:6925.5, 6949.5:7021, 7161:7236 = -0.04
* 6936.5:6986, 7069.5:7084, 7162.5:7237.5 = -0.02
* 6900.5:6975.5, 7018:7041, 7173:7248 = -0.04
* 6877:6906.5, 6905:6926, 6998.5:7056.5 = 0.04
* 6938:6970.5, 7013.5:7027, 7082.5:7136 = -0.01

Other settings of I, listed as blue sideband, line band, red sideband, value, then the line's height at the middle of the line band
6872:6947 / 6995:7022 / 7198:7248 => -0.017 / 45.3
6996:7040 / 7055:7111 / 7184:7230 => 0.032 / 45.1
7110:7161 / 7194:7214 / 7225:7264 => 0.010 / 43.2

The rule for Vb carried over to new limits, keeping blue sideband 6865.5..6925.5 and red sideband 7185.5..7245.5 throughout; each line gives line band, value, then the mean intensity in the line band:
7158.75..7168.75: 0.054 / 41.2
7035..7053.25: -0.145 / 51.2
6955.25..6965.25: -0.034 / 47.4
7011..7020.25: 0.011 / 44.7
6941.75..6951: -0.065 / 48.9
